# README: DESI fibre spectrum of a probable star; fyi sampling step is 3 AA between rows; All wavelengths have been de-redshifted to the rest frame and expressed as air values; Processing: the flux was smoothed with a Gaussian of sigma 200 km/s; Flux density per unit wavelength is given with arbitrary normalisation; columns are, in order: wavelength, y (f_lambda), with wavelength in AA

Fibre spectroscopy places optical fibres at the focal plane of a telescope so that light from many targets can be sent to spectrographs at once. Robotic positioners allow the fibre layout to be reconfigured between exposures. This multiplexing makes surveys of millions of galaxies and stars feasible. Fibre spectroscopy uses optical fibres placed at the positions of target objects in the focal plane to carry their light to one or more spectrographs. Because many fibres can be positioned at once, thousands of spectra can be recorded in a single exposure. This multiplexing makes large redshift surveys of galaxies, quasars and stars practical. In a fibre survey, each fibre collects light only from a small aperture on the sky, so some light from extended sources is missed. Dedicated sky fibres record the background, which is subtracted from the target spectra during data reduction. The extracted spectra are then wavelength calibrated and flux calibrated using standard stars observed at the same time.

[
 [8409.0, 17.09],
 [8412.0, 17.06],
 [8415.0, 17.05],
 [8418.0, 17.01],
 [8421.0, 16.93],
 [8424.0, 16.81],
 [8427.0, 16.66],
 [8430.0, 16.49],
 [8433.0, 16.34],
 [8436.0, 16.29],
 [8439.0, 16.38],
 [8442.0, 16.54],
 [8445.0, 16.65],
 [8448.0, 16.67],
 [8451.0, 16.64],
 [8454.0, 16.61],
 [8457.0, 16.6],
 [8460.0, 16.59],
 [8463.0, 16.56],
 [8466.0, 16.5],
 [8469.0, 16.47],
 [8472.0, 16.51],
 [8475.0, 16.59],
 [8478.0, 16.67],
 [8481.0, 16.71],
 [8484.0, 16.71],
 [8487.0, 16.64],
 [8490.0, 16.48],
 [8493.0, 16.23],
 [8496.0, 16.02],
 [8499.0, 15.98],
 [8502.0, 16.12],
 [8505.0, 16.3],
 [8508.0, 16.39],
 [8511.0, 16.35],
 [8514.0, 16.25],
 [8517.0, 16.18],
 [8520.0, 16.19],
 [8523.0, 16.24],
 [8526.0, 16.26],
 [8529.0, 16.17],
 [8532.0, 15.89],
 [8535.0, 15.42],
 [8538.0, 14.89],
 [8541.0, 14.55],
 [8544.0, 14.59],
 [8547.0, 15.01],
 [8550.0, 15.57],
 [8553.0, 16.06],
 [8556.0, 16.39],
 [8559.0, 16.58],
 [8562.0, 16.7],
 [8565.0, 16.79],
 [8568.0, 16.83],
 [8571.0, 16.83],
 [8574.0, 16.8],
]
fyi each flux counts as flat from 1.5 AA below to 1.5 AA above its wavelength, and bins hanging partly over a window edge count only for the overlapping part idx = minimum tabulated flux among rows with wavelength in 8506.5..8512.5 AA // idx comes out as 16.35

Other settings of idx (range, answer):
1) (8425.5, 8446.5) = 16.29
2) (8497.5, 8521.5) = 15.98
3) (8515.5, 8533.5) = 15.89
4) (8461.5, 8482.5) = 16.47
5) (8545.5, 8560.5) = 15.01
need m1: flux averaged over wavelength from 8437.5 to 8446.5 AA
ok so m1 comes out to 16.5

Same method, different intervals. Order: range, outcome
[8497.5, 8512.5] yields 16.2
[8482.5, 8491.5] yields 16.6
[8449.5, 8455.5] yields 16.6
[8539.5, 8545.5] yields 14.6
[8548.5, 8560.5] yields 16.1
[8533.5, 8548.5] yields 14.9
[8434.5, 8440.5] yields 16.3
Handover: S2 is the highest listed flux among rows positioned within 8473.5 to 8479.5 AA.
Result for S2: 16.67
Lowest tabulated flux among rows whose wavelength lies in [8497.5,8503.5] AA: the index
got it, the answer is 15.98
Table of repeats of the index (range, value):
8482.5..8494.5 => 16.23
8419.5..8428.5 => 16.66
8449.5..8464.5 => 16.56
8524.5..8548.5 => 14.55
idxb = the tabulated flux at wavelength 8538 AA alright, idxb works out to 14.89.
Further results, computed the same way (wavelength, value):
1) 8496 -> 16.02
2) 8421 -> 16.93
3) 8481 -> 16.71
